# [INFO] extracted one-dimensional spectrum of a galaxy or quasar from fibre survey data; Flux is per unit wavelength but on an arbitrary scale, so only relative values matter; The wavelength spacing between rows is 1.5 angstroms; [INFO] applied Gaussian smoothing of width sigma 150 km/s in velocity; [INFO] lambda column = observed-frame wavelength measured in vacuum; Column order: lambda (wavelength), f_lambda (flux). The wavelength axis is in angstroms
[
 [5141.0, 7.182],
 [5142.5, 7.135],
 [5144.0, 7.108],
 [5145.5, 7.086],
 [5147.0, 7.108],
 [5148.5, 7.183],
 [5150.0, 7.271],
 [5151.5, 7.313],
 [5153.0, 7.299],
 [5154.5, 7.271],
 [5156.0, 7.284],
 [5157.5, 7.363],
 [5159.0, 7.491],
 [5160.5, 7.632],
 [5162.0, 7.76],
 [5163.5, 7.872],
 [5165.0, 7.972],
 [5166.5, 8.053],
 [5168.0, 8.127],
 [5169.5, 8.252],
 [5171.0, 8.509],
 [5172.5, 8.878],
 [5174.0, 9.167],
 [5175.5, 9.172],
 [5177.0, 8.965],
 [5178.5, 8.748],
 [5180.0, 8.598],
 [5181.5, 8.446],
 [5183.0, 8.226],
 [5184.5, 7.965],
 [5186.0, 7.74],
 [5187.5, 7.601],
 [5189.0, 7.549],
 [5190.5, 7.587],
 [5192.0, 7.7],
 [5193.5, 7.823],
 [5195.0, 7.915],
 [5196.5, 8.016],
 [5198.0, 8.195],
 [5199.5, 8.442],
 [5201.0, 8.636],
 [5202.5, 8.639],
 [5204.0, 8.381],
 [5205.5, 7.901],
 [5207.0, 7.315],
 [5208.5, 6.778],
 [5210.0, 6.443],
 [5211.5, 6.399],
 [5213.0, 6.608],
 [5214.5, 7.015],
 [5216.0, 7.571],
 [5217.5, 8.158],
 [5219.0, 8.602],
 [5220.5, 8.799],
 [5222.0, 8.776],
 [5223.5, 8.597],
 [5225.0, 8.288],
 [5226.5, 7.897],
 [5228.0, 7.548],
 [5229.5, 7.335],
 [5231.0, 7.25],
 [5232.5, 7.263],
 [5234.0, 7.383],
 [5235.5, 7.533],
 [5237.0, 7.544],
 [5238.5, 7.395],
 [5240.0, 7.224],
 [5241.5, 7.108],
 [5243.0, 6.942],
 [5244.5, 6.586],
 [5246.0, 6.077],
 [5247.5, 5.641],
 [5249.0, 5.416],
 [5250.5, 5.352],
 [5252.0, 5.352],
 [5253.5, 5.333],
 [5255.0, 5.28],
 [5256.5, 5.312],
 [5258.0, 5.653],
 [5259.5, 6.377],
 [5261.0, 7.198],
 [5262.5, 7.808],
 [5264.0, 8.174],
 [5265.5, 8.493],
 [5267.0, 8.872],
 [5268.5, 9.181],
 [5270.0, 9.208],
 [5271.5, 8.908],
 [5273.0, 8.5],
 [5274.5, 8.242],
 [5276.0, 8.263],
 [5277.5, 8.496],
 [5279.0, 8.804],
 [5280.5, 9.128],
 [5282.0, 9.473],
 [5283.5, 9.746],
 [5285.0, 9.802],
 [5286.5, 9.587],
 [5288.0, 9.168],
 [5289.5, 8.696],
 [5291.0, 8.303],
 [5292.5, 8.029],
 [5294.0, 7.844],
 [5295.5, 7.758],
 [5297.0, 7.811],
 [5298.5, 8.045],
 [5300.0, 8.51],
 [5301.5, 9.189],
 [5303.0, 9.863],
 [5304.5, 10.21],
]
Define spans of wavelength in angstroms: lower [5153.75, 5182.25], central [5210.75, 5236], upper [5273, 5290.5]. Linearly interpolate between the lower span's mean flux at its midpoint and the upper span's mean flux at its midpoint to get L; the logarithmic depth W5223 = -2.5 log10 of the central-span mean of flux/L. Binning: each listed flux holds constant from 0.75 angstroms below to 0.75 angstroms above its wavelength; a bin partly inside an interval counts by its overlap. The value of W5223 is 0.12 mag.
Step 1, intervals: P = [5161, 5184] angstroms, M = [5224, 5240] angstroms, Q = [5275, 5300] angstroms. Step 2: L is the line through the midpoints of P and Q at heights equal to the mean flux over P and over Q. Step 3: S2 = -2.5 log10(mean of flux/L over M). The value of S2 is 0.14 mag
